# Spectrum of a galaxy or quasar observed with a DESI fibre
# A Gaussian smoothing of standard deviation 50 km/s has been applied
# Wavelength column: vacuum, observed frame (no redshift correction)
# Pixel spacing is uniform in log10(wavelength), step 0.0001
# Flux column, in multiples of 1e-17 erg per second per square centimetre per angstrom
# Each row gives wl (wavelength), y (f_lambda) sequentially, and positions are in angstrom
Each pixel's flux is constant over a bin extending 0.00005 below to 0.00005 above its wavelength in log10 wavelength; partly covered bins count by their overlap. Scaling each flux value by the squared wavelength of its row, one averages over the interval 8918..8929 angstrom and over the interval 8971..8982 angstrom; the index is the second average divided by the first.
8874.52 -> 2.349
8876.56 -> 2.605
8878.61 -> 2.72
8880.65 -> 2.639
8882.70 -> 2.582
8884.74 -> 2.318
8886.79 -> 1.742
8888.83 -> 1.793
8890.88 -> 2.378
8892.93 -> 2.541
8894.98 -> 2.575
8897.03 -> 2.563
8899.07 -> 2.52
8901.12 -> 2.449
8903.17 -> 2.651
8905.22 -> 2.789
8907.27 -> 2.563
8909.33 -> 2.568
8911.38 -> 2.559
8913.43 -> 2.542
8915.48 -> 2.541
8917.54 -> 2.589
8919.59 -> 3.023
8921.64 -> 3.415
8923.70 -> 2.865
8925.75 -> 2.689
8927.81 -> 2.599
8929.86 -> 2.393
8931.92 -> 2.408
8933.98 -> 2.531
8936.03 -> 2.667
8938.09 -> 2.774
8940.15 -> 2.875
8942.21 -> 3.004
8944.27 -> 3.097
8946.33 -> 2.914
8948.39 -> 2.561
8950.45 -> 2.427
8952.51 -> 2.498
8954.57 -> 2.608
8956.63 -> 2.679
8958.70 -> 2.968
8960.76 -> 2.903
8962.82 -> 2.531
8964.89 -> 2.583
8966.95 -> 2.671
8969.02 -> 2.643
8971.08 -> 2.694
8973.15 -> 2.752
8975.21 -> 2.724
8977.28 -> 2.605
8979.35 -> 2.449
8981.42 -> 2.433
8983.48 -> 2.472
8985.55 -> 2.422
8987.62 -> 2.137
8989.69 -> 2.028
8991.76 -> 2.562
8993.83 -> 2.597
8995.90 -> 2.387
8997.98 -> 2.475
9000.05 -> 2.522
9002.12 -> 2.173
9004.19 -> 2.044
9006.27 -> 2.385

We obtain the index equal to 0.91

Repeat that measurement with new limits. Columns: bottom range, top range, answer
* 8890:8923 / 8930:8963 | 1.03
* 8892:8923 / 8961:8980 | 1.01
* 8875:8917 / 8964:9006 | 1.01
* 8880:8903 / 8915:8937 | 1.15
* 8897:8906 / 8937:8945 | 1.14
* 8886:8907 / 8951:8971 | 1.12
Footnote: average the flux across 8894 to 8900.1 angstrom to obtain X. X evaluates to 2.56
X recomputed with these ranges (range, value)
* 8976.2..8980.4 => 2.52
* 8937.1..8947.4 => 2.93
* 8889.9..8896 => 2.5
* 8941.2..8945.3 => 3.05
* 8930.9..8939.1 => 2.6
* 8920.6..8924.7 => 3.14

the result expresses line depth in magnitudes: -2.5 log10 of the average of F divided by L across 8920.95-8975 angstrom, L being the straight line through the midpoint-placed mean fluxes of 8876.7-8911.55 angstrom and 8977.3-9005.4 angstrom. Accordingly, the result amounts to -0.13 mag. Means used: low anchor 2.47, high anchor 2.37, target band 2.72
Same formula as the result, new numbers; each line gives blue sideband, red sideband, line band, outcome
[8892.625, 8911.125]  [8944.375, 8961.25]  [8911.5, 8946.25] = -0.04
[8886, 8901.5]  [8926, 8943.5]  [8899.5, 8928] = -0.09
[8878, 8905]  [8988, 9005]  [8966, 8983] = -0.11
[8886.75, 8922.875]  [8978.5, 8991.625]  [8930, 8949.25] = -0.11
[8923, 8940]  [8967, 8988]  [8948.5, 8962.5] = -0.03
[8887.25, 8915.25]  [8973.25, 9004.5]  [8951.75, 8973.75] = -0.10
